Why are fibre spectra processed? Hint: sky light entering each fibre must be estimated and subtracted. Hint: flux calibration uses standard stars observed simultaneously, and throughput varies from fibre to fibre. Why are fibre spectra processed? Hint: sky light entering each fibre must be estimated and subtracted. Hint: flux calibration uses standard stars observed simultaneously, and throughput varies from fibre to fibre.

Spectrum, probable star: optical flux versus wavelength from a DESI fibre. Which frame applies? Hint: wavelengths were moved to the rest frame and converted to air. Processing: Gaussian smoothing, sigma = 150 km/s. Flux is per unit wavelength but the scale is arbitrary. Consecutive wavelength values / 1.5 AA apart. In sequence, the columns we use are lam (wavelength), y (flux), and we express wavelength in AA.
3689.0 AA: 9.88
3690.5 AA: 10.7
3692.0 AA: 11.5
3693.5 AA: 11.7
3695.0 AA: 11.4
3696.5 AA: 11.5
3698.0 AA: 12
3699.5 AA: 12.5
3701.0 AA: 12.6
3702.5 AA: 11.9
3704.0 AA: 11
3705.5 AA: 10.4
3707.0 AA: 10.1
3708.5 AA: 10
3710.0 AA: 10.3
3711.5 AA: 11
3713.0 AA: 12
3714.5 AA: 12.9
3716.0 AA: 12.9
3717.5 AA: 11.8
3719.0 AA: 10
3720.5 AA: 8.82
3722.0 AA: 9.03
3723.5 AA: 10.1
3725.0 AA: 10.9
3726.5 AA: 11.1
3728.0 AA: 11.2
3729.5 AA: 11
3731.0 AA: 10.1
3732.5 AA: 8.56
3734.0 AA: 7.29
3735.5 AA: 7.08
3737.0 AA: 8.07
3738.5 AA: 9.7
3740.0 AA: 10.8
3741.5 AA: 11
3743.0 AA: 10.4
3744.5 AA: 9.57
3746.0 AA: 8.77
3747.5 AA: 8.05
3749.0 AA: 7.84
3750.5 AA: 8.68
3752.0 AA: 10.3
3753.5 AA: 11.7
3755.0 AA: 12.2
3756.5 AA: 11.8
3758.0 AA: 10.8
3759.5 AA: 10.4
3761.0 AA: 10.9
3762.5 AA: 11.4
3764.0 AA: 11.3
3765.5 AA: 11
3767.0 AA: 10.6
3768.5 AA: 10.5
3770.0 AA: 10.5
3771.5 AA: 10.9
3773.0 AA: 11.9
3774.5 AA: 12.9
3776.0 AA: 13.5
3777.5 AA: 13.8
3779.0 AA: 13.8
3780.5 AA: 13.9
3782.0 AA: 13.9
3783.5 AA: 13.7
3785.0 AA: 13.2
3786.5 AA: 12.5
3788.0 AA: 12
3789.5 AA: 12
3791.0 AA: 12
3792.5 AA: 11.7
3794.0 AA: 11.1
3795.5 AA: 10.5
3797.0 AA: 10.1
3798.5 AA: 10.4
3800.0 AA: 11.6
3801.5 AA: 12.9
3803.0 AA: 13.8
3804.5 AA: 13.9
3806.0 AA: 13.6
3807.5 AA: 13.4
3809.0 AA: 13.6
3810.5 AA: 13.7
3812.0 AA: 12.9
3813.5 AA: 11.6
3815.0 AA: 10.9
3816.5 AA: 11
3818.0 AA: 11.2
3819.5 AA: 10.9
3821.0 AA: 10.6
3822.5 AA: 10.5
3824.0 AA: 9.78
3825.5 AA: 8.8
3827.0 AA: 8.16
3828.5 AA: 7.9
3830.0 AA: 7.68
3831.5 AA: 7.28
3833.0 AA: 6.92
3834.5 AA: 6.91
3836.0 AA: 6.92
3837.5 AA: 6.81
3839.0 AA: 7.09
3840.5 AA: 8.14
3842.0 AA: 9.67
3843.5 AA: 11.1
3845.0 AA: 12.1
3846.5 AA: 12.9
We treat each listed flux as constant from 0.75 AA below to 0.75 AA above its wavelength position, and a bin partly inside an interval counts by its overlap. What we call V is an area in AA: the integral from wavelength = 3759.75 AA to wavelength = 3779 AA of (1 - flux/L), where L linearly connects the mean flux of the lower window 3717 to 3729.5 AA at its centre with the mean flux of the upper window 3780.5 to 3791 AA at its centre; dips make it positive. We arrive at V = 0.9 AA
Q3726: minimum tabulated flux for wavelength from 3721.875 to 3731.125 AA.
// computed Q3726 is 9.03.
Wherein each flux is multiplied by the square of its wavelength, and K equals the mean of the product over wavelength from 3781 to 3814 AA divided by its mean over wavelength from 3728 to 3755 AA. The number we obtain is 1.36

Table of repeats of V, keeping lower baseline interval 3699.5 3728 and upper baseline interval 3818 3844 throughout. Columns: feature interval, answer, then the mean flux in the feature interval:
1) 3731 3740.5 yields 1.7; 8.64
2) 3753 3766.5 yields -1.6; 11.3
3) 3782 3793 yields -3.6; 12.6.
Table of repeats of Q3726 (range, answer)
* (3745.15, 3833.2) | 6.92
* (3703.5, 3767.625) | 7.08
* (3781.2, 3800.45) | 10.1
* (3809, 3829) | 7.9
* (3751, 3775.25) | 10.3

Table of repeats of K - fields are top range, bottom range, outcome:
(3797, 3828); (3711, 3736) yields 1.17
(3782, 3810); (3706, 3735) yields 1.23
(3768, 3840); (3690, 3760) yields 1.11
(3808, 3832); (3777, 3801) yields 0.87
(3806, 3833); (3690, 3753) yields 1.07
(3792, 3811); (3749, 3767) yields 1.17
